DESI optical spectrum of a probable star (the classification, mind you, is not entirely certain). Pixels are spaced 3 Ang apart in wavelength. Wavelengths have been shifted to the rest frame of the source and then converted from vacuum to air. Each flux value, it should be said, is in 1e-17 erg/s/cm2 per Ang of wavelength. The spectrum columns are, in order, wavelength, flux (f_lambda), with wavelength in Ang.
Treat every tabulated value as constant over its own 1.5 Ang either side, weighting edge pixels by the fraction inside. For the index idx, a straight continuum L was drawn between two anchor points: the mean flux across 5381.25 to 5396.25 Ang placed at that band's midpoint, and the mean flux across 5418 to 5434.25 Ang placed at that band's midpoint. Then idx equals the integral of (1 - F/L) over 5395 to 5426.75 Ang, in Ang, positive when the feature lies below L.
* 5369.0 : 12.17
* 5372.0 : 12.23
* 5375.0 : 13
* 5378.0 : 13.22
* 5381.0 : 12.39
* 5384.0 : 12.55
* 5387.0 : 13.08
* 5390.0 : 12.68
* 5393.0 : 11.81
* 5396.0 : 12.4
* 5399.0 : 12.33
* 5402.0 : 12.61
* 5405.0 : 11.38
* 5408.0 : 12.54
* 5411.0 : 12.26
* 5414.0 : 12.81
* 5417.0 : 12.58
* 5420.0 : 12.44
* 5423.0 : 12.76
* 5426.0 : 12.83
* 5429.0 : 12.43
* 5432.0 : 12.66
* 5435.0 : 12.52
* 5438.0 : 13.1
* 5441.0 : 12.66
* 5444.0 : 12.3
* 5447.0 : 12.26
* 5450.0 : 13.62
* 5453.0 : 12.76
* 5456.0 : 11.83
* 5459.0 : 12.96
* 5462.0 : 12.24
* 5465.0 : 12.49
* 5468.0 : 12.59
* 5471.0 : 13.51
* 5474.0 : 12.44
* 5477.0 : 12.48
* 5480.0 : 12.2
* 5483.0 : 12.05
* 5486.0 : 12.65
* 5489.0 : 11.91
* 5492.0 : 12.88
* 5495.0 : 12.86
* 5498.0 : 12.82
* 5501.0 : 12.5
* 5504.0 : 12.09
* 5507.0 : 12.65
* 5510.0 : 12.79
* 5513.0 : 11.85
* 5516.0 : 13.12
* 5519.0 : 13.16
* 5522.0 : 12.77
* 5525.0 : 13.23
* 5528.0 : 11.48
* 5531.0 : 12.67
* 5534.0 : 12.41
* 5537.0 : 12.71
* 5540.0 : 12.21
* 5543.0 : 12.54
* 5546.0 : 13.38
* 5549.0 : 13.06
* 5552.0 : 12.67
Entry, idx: 0.3 Ang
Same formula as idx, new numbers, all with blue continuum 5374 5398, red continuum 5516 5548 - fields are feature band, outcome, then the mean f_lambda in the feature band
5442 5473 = 0.0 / 12.7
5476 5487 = 0.3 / 12.3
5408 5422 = 0.1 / 12.5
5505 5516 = 0.1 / 12.5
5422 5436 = 0.0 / 12.6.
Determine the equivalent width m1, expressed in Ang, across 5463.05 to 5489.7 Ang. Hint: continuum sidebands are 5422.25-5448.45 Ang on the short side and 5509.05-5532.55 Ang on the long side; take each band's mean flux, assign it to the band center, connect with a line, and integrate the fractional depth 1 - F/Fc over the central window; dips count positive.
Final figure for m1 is 0.3 Ang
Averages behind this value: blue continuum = 12.6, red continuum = 12.6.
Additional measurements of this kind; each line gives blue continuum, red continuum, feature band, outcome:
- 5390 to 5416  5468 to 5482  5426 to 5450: -0.4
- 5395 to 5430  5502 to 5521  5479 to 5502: 0.2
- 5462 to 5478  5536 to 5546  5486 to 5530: 0.2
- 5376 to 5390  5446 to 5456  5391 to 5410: 0.9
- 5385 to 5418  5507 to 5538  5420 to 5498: -0.6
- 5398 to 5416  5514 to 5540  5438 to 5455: -0.4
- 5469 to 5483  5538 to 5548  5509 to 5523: -0.1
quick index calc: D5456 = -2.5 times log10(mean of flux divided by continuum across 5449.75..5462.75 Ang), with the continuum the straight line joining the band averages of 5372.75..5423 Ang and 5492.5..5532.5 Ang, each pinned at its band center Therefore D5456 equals 0.00 mag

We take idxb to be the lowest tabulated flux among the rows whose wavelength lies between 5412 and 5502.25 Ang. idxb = 11.83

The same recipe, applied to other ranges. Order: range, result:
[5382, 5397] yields 11.81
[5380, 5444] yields 11.38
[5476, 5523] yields 11.85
